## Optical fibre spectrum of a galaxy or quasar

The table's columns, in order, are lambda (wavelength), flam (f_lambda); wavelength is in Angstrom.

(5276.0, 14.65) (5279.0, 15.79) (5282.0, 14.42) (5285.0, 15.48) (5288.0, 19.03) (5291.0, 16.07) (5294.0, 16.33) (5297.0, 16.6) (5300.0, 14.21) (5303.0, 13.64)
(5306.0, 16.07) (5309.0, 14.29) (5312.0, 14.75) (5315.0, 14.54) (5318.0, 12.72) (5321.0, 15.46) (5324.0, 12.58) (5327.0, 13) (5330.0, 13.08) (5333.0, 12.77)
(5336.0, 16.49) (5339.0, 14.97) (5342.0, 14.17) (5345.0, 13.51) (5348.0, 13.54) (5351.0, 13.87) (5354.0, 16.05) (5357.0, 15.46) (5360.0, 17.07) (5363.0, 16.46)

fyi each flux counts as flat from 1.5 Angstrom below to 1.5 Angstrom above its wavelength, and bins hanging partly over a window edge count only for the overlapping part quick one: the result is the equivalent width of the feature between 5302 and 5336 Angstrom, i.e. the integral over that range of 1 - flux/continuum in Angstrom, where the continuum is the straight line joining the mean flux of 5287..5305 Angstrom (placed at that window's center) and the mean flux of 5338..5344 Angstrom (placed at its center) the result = 2.6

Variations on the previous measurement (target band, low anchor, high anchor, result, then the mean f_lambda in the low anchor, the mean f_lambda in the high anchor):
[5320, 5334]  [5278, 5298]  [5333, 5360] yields 1.8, 16.2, 14.8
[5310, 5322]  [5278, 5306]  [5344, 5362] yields 0.9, 15.7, 15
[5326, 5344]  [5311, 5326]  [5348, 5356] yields 0.3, 14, 14.7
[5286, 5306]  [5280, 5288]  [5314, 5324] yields -1.1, 15.8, 14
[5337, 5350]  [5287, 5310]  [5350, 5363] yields 1.3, 15.7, 15.8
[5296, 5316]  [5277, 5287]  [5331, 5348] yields 0.1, 15.4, 14.3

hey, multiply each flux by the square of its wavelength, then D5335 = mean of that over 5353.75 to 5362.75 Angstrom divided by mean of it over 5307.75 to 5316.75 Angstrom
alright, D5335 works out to 1.14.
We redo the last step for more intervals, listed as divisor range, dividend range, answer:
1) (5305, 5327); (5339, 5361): 1.05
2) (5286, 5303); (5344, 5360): 0.93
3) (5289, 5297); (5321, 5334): 0.81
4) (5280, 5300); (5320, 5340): 0.88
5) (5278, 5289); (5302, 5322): 0.91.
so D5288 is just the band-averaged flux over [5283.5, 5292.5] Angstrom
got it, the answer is 16.9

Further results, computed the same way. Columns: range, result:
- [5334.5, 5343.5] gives 15.2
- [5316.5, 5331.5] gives 13.4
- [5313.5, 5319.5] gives 13.6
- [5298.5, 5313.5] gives 14.6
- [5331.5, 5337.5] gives 14.6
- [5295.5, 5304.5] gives 14.8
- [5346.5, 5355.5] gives 14.5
